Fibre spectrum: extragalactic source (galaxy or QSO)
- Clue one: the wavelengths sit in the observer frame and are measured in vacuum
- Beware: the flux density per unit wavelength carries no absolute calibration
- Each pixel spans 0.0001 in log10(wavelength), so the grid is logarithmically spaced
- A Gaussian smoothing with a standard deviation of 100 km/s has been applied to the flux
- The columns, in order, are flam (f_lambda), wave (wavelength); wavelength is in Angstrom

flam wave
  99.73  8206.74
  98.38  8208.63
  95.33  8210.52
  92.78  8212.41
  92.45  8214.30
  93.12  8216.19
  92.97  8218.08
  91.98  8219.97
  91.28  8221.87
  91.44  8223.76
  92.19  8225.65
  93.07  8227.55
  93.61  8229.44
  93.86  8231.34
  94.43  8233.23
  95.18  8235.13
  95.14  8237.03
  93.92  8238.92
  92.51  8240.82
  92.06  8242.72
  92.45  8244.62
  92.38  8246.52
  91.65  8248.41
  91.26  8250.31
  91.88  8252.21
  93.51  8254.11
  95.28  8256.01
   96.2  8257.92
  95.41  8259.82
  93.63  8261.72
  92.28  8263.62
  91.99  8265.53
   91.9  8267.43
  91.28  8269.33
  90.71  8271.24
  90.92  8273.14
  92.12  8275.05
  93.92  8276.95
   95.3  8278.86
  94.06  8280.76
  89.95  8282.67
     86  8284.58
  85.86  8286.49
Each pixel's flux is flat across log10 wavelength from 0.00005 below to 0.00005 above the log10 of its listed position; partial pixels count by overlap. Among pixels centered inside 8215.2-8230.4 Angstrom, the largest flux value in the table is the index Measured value 93.61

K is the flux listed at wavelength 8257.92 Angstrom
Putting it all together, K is 96.2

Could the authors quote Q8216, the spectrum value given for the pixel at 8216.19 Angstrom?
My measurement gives 93.12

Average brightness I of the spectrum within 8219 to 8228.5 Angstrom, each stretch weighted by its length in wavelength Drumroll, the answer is 92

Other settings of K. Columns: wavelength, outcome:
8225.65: 92.19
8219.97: 91.98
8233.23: 94.43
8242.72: 92.06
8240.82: 92.51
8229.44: 93.61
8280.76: 94.06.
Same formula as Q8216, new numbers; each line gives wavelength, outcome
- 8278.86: 95.3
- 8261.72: 93.63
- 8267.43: 91.9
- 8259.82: 95.41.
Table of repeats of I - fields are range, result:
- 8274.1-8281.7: 94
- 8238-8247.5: 92.7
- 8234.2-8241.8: 94.2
